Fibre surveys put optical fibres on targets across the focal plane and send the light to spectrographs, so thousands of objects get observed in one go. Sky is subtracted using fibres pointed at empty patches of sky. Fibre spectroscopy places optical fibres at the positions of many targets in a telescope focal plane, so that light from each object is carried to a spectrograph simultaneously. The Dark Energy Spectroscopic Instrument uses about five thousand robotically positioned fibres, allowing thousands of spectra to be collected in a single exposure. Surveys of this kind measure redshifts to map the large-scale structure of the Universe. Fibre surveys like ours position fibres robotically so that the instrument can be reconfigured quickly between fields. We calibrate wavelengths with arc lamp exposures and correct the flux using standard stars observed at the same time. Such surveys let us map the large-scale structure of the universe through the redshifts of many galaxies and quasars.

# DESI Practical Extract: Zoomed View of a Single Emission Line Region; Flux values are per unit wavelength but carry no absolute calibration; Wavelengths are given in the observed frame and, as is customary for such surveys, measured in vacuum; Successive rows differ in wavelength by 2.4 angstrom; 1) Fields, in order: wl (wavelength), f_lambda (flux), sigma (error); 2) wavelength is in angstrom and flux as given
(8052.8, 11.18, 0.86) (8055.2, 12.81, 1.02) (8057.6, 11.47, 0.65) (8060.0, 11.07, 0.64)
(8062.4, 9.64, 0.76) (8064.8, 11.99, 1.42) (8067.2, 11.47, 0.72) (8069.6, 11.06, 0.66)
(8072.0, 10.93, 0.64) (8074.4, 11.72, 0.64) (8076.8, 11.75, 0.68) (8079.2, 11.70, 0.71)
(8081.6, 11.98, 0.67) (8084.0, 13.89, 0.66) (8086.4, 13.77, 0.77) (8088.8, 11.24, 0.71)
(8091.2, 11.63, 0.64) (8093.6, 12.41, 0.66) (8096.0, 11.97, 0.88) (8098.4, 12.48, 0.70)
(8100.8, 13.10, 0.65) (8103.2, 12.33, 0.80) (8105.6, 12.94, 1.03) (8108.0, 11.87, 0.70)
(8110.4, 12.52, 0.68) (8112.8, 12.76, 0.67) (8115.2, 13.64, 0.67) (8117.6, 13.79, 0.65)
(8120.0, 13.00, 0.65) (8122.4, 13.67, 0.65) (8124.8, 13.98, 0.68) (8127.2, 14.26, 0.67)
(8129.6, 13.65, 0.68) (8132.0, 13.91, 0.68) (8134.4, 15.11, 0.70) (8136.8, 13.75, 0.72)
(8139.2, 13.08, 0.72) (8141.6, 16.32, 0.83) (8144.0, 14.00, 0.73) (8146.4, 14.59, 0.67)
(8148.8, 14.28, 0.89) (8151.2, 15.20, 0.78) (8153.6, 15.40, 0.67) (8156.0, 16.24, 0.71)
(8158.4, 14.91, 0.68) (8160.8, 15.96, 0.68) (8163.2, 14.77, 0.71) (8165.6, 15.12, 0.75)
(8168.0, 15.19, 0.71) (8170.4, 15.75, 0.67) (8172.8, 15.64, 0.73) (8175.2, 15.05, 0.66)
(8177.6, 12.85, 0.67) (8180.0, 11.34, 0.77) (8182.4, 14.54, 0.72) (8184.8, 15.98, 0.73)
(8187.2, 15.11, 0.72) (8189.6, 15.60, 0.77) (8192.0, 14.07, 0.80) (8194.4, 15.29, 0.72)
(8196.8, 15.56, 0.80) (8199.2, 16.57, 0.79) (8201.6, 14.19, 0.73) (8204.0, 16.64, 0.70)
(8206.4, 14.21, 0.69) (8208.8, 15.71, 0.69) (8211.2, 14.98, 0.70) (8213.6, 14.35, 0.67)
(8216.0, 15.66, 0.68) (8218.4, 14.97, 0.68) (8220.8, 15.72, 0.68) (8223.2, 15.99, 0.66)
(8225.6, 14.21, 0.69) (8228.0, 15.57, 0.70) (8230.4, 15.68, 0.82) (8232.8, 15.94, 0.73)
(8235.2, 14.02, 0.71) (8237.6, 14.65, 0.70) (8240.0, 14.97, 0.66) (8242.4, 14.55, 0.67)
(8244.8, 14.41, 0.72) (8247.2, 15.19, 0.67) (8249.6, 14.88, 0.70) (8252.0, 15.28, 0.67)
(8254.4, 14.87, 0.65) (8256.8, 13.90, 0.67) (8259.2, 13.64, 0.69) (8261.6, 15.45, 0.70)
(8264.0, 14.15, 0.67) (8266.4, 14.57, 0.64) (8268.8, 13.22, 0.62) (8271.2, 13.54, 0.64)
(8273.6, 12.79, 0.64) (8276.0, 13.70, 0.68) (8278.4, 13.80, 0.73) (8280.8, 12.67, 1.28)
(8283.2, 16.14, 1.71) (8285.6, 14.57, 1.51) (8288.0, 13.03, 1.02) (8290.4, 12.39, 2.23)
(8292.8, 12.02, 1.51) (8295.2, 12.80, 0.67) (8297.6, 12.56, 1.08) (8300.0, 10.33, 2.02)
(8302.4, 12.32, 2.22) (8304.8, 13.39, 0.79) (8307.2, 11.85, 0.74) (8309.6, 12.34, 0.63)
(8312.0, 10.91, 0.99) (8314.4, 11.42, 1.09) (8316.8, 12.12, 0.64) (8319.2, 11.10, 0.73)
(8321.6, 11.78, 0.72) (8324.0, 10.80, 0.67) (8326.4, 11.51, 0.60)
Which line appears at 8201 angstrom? Mg II 2798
